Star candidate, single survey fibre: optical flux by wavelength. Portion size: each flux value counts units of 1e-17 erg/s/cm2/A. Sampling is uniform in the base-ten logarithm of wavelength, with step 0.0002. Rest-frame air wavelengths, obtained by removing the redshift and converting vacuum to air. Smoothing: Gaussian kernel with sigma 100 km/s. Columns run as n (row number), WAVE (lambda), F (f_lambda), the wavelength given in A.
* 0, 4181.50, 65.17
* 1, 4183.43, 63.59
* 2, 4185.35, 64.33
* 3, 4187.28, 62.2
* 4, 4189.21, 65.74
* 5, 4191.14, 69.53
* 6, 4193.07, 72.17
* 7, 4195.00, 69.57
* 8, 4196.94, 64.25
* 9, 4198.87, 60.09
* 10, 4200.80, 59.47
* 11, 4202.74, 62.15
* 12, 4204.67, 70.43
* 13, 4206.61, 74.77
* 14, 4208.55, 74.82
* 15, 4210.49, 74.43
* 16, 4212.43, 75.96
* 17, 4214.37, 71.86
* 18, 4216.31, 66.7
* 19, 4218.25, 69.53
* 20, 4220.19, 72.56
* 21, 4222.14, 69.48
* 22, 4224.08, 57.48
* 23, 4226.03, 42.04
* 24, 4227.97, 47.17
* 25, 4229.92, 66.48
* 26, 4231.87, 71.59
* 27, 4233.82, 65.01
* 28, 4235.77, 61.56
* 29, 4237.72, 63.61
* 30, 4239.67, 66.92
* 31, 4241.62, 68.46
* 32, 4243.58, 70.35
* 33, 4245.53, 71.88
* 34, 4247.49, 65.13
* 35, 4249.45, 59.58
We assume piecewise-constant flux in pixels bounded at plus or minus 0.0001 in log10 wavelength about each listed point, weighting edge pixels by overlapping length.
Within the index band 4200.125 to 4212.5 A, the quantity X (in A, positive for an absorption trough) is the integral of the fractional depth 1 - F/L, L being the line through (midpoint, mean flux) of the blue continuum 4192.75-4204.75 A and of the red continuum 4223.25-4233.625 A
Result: -1.4 A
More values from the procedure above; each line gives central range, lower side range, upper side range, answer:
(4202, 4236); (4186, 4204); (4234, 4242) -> -0.76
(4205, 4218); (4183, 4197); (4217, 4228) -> -2.03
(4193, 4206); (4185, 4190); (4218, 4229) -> -0.60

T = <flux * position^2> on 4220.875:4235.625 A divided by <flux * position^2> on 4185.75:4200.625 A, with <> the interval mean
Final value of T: 0.9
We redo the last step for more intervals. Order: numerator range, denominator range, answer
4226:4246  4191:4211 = 0.96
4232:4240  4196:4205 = 1.05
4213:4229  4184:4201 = 0.97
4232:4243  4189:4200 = 1.00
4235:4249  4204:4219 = 0.93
